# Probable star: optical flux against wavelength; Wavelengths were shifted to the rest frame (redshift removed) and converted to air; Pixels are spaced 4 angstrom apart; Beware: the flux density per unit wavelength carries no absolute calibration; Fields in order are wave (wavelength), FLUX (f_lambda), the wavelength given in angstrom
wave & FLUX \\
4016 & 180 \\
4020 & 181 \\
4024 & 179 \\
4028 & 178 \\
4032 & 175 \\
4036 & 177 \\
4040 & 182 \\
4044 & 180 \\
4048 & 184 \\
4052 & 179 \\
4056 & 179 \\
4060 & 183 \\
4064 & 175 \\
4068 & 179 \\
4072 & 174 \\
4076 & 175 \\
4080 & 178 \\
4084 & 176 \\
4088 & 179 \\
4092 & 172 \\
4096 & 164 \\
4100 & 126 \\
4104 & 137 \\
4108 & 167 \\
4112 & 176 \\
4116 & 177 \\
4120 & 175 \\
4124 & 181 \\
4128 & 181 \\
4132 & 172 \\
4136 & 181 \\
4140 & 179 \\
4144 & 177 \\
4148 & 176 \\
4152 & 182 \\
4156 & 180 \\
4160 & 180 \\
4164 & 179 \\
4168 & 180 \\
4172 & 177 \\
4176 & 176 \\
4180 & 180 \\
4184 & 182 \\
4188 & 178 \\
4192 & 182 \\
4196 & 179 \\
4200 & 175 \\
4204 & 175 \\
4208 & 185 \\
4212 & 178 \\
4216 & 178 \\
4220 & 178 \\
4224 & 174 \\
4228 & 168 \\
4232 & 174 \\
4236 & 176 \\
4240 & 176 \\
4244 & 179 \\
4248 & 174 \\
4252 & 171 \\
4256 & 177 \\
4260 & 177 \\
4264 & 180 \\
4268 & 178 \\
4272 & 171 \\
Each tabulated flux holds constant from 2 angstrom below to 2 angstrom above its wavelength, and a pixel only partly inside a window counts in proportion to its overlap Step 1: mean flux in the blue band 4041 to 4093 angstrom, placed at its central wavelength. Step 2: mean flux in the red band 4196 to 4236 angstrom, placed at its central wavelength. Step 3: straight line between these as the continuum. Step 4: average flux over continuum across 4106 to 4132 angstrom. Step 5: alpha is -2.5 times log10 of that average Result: 0.01 mag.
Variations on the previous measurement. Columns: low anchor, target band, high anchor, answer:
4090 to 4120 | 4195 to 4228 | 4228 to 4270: -0.03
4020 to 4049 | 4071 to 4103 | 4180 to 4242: 0.07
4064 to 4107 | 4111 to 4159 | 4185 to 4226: -0.04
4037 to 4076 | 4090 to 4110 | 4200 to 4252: 0.17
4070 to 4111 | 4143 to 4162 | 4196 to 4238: -0.05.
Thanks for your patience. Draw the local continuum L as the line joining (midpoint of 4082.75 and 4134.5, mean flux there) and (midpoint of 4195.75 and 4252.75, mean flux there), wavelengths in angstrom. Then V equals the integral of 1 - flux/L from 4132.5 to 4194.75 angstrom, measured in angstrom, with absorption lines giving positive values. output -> -2.7 angstrom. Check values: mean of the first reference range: 168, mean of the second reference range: 176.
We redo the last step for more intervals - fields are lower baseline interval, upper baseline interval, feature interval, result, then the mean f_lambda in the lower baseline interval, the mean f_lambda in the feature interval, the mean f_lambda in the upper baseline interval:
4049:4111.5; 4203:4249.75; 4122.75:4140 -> -0.7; 170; 179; 176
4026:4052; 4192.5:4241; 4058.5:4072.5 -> 0.1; 179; 178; 177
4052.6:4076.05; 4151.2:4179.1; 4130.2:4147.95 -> 0.2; 178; 177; 179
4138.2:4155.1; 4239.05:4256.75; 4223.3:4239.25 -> 0.2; 179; 173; 175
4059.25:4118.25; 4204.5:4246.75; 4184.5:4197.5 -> -0.4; 169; 180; 176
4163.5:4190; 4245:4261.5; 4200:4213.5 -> -0.1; 179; 179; 175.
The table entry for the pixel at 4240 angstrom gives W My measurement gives 176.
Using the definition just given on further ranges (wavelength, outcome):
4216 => 178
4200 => 175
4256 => 177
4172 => 177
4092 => 172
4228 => 168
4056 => 179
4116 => 177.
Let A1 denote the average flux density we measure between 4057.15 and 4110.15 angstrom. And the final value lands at 168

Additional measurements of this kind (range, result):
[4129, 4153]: 178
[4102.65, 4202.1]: 177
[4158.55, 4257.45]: 177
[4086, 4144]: 169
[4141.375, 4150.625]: 177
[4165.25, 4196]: 179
